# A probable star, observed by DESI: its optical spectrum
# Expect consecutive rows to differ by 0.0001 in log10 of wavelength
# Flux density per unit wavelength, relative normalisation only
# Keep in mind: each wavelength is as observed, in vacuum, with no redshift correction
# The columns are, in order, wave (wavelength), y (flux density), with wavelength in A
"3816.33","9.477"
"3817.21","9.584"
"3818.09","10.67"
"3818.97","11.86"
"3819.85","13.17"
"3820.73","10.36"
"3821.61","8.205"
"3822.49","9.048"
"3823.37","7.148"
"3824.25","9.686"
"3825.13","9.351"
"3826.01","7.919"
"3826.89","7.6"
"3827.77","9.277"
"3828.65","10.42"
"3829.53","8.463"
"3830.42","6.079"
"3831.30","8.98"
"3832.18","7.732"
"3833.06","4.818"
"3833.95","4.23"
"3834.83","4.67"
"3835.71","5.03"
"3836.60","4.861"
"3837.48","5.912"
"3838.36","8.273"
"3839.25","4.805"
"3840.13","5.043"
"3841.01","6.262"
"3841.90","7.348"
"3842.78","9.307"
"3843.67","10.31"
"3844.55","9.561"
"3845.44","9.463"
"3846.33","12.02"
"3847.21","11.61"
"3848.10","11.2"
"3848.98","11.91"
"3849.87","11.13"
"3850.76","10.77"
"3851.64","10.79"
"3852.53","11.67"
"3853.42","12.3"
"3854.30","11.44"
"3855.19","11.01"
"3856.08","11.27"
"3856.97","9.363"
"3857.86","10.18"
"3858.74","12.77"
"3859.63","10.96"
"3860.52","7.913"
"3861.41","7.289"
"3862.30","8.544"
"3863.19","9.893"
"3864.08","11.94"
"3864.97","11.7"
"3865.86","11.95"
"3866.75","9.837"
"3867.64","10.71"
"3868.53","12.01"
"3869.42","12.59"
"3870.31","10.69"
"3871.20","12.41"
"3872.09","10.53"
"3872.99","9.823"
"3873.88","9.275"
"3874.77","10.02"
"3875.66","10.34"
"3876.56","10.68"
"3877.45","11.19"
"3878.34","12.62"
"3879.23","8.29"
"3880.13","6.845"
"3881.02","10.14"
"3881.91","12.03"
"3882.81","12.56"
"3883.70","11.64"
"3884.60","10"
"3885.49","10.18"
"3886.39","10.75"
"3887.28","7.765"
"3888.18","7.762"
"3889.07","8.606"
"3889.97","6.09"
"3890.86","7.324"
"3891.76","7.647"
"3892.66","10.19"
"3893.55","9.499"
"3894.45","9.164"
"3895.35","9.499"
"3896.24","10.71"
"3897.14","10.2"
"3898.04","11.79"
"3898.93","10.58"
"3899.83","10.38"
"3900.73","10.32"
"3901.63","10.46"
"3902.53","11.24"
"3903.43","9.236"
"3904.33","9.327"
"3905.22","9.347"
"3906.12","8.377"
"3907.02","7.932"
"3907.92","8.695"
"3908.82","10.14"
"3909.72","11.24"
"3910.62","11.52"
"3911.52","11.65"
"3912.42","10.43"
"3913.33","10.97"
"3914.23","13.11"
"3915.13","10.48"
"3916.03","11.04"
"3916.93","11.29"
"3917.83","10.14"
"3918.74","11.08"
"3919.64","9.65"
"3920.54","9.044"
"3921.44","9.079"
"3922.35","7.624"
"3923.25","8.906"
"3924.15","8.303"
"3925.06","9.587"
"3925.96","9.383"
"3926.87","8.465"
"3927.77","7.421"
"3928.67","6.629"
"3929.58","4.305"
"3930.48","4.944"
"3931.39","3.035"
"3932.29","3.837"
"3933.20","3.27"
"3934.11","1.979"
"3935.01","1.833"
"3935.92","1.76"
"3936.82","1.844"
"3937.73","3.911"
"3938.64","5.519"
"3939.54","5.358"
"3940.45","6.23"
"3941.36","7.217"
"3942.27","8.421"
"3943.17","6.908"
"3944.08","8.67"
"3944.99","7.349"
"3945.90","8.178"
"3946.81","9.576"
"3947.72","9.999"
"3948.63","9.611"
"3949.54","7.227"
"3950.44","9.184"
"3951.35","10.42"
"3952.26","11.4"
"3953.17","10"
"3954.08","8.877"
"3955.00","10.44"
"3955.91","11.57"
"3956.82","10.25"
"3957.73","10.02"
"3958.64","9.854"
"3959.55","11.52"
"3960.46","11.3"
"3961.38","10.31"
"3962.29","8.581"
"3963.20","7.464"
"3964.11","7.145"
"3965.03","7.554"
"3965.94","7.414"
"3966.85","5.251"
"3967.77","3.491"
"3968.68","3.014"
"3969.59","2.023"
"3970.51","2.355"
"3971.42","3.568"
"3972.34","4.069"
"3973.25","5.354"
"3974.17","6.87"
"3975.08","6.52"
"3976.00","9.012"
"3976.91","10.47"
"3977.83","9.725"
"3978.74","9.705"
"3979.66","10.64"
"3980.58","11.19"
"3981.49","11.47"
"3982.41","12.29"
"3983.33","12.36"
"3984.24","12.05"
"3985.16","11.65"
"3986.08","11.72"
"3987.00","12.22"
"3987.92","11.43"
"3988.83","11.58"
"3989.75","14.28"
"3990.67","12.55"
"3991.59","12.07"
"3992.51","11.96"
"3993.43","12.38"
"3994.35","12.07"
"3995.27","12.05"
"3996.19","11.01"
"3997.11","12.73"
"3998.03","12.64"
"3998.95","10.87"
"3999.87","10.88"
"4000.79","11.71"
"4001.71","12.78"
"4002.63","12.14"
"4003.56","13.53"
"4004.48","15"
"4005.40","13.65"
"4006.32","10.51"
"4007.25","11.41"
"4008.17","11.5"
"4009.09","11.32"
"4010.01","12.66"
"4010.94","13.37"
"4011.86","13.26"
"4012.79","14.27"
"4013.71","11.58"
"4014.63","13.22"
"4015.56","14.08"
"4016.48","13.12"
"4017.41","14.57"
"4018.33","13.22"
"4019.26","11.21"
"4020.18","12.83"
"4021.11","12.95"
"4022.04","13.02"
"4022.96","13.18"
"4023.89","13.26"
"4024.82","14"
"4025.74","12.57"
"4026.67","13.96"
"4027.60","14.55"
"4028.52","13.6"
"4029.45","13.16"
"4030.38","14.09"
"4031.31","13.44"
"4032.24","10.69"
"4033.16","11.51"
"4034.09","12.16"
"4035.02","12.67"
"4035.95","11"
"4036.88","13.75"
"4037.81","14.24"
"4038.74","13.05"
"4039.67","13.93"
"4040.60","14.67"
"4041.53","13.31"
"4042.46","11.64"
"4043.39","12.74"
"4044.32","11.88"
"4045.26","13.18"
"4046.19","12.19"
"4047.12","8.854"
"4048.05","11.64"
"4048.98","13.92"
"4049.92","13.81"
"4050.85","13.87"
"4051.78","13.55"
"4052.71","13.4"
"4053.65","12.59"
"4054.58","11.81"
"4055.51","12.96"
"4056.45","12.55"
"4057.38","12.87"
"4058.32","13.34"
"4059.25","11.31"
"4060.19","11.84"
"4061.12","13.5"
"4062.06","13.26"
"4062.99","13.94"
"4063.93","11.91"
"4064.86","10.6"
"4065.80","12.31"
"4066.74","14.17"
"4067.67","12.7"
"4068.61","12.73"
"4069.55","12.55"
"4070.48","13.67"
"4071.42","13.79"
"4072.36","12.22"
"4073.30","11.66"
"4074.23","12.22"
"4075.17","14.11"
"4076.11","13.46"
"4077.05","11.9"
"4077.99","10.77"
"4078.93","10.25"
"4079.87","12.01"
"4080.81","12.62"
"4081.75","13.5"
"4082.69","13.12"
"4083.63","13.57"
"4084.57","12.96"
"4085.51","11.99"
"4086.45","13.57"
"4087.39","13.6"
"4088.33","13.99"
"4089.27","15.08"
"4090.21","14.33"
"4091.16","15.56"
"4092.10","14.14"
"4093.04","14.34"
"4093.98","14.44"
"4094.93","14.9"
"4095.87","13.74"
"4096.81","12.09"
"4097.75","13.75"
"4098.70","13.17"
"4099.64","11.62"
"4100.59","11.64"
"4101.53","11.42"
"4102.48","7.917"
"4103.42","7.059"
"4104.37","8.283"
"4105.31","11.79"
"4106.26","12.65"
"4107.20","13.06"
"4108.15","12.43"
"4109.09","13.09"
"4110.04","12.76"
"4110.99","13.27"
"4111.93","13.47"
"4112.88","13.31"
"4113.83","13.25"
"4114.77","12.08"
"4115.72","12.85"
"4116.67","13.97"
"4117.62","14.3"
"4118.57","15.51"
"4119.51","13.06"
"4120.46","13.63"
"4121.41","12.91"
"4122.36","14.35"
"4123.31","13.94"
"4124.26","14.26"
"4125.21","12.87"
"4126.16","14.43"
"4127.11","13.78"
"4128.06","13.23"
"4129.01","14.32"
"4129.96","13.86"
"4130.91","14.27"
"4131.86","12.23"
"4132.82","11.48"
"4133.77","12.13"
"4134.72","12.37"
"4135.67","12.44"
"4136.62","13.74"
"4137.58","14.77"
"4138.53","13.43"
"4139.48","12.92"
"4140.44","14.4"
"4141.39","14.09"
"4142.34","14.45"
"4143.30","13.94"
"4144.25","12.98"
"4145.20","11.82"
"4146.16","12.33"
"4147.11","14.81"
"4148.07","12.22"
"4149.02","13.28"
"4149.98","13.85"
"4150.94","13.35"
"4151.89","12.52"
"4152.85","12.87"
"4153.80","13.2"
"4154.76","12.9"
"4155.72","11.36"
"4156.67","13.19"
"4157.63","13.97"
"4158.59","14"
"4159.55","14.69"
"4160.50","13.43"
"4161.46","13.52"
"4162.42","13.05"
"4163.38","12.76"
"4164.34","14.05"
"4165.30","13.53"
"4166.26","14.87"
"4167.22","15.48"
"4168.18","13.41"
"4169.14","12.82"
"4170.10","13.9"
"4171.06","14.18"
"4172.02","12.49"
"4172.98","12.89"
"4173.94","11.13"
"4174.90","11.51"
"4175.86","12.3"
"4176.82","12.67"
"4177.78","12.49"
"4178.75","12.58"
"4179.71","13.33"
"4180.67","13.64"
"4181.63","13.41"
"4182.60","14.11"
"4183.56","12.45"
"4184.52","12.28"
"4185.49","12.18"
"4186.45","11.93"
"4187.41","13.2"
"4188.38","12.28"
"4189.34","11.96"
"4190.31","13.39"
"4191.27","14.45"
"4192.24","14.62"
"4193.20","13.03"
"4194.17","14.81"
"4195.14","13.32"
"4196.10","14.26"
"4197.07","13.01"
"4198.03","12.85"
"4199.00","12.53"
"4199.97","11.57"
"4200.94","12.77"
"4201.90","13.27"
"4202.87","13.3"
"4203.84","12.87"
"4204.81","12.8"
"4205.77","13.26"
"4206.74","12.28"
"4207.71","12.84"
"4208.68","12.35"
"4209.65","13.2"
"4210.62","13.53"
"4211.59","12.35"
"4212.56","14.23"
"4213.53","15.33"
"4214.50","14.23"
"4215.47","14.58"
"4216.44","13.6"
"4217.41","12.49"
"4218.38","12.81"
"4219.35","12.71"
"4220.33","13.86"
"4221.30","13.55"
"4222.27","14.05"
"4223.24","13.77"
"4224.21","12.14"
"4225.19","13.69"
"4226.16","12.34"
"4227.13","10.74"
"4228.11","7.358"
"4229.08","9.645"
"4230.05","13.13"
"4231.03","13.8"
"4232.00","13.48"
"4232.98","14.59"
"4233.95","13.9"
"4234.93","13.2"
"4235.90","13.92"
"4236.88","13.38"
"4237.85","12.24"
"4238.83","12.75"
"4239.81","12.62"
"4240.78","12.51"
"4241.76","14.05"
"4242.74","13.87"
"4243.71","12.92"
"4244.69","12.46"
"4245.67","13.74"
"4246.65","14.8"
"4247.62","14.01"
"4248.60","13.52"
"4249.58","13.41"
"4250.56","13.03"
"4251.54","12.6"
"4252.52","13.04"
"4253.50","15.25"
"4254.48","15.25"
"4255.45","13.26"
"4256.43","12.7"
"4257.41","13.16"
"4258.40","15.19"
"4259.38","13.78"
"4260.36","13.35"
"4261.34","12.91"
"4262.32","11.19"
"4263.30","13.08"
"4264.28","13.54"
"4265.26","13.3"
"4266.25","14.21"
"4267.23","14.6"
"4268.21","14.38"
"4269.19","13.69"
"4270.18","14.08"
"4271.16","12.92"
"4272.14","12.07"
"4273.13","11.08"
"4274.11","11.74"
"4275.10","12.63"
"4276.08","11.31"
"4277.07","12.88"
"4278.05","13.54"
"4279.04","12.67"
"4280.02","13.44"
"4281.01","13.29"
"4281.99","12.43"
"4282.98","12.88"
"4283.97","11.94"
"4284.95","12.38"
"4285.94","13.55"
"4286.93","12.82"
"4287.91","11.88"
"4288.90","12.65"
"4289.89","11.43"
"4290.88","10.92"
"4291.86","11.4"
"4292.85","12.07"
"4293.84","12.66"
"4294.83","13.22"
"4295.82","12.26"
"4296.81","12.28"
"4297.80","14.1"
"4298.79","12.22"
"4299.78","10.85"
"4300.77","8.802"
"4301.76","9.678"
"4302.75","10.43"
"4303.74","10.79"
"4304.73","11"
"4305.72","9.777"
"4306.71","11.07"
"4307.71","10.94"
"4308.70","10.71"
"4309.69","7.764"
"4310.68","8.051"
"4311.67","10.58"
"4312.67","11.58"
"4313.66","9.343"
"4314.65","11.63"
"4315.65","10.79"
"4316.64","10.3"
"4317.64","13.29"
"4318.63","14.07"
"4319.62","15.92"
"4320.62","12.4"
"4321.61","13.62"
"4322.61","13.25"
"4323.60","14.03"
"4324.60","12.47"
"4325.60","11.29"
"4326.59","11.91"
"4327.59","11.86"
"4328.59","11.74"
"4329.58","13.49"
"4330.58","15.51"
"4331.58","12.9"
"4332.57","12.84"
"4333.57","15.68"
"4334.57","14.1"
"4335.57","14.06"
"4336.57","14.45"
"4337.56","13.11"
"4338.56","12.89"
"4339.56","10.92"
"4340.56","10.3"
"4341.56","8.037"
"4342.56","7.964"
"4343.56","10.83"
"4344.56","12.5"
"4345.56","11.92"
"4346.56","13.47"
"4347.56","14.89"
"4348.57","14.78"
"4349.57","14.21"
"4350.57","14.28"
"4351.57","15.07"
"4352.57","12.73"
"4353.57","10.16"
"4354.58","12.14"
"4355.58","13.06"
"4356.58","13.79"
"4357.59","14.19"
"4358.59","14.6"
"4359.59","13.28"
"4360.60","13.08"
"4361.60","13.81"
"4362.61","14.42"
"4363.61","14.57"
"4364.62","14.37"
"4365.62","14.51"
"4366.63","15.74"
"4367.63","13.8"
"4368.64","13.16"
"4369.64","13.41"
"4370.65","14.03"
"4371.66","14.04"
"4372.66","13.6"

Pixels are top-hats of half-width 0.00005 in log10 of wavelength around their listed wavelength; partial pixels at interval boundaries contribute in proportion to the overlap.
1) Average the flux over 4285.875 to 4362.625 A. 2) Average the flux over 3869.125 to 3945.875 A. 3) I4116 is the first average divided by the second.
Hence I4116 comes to 1.4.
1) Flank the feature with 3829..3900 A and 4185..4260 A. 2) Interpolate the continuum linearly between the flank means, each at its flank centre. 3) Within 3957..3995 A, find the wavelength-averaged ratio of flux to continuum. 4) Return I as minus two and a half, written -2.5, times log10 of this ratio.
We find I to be 0.162 mag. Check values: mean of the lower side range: 9.54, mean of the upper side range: 13.2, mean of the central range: 9.21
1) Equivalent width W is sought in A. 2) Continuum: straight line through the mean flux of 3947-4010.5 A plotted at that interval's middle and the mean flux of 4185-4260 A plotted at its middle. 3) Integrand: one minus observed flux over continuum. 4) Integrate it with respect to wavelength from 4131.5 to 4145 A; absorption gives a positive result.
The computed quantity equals -1.3 A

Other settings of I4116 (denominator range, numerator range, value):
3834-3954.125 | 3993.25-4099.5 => 1.42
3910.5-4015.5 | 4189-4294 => 1.40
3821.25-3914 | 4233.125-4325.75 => 1.31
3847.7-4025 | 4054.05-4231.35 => 1.32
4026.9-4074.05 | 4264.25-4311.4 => 0.94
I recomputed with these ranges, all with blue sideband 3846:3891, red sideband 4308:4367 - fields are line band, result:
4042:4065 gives -0.111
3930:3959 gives 0.452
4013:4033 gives -0.175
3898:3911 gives 0.068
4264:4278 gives -0.057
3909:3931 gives 0.138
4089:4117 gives -0.100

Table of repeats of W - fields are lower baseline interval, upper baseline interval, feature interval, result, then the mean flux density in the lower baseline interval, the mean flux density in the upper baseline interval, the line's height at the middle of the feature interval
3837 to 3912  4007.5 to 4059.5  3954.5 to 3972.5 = 6.45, 9.97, 12.9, 11.6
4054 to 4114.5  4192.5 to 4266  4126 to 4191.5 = -1.29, 12.7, 13.2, 12.9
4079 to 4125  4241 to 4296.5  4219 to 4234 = 0.44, 13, 13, 13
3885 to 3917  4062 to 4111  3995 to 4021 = -2.44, 9.85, 12.7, 11.5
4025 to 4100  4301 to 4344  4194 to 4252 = -4.08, 13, 11.8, 12.2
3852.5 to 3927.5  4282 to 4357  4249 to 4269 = -2.88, 10.1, 12.1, 11.9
